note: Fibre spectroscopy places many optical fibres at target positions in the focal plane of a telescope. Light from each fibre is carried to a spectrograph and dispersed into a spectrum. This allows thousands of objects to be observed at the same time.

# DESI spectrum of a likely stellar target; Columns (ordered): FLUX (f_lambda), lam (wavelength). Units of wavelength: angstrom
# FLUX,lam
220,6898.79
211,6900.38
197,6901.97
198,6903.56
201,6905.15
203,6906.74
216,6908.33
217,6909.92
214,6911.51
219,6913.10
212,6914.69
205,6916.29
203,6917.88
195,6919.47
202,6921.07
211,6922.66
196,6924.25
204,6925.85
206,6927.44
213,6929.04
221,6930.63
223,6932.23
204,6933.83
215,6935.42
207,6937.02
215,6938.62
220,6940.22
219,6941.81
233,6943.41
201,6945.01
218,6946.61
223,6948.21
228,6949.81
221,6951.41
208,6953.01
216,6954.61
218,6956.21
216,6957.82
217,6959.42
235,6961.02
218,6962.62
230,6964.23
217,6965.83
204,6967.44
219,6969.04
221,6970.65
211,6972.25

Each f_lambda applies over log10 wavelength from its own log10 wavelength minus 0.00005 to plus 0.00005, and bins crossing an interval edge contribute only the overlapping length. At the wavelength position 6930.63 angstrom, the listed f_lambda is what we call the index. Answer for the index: 221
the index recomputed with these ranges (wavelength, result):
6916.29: 205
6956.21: 218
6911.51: 214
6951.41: 221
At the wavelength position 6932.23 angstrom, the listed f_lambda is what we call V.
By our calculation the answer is 223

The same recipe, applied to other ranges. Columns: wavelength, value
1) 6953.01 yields 208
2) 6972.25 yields 211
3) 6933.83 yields 204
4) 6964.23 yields 230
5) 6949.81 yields 228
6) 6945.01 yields 201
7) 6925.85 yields 204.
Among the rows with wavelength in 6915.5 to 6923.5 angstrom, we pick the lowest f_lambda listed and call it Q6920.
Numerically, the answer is 195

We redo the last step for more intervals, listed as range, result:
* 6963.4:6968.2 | 204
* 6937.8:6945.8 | 201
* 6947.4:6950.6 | 223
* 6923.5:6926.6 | 196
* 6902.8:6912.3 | 198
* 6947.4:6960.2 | 208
